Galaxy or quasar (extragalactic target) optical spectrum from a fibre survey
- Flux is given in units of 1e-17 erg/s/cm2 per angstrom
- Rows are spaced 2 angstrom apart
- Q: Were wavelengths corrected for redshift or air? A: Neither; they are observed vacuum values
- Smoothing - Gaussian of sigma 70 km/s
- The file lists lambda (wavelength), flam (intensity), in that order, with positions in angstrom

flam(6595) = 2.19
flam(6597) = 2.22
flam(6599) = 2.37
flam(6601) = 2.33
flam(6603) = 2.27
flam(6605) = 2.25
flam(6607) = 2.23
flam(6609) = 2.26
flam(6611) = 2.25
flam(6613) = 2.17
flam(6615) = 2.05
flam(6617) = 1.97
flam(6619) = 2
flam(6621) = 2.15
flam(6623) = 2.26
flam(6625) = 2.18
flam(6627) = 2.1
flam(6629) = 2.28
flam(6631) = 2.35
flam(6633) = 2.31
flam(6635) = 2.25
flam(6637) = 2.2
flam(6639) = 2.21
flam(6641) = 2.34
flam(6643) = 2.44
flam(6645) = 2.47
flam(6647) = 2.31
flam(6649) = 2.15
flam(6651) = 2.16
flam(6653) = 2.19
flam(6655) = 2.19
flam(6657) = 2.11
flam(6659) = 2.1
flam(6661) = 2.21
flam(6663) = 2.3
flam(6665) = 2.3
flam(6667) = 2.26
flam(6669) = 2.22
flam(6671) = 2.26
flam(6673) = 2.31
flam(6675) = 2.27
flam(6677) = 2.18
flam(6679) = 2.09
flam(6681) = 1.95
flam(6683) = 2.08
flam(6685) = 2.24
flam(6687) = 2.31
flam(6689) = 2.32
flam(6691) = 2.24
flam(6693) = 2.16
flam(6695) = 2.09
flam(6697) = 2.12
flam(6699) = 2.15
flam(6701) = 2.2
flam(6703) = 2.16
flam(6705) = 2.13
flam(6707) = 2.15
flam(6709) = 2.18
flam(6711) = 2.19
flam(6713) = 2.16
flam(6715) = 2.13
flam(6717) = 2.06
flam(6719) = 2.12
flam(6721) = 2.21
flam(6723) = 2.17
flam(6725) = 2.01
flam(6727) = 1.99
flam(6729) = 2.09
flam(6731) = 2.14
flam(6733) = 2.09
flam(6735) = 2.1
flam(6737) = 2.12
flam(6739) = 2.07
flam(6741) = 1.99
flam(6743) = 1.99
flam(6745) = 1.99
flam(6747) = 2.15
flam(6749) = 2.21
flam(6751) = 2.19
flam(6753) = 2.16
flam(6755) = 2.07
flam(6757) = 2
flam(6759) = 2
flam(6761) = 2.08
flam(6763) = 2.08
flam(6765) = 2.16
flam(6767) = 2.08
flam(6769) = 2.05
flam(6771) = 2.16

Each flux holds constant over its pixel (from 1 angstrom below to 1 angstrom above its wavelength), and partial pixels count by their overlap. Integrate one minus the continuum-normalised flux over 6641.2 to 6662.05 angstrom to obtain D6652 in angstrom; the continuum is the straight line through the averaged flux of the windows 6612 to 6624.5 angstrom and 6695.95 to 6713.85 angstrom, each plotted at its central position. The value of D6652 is -1.1 angstrom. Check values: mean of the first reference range 2.1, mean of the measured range 2.24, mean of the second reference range 2.16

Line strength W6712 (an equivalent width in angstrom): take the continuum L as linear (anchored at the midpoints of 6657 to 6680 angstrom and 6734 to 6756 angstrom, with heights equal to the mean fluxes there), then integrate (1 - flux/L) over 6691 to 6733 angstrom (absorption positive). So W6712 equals 0.3 angstrom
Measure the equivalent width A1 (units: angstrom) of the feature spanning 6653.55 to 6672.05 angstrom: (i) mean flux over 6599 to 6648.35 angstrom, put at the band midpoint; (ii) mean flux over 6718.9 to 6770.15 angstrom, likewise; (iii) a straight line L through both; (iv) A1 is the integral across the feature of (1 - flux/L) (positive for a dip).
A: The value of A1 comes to -0.2 angstrom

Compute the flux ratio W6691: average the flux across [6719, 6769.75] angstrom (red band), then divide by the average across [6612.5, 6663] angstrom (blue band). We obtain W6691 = 0.95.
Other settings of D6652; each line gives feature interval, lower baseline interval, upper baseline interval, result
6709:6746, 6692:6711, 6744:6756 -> 0.8 angstrom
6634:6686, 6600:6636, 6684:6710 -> -0.6 angstrom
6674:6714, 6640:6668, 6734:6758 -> 0.2 angstrom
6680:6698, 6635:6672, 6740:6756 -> 0.2 angstrom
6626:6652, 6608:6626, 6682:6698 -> -1.4 angstrom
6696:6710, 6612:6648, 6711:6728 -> -0.2 angstrom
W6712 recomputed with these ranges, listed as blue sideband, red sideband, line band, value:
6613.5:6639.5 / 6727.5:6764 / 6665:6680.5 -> -0.6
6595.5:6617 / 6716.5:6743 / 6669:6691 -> -0.6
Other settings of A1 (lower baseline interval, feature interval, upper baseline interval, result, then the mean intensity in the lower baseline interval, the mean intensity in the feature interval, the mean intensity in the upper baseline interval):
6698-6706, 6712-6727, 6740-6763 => 0.1 angstrom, 2.16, 2.11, 2.08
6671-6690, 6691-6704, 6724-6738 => 0.0 angstrom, 2.2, 2.15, 2.08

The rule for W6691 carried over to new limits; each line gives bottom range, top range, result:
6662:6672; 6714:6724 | 0.94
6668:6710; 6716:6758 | 0.96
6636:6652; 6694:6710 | 0.94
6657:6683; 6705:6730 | 0.97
